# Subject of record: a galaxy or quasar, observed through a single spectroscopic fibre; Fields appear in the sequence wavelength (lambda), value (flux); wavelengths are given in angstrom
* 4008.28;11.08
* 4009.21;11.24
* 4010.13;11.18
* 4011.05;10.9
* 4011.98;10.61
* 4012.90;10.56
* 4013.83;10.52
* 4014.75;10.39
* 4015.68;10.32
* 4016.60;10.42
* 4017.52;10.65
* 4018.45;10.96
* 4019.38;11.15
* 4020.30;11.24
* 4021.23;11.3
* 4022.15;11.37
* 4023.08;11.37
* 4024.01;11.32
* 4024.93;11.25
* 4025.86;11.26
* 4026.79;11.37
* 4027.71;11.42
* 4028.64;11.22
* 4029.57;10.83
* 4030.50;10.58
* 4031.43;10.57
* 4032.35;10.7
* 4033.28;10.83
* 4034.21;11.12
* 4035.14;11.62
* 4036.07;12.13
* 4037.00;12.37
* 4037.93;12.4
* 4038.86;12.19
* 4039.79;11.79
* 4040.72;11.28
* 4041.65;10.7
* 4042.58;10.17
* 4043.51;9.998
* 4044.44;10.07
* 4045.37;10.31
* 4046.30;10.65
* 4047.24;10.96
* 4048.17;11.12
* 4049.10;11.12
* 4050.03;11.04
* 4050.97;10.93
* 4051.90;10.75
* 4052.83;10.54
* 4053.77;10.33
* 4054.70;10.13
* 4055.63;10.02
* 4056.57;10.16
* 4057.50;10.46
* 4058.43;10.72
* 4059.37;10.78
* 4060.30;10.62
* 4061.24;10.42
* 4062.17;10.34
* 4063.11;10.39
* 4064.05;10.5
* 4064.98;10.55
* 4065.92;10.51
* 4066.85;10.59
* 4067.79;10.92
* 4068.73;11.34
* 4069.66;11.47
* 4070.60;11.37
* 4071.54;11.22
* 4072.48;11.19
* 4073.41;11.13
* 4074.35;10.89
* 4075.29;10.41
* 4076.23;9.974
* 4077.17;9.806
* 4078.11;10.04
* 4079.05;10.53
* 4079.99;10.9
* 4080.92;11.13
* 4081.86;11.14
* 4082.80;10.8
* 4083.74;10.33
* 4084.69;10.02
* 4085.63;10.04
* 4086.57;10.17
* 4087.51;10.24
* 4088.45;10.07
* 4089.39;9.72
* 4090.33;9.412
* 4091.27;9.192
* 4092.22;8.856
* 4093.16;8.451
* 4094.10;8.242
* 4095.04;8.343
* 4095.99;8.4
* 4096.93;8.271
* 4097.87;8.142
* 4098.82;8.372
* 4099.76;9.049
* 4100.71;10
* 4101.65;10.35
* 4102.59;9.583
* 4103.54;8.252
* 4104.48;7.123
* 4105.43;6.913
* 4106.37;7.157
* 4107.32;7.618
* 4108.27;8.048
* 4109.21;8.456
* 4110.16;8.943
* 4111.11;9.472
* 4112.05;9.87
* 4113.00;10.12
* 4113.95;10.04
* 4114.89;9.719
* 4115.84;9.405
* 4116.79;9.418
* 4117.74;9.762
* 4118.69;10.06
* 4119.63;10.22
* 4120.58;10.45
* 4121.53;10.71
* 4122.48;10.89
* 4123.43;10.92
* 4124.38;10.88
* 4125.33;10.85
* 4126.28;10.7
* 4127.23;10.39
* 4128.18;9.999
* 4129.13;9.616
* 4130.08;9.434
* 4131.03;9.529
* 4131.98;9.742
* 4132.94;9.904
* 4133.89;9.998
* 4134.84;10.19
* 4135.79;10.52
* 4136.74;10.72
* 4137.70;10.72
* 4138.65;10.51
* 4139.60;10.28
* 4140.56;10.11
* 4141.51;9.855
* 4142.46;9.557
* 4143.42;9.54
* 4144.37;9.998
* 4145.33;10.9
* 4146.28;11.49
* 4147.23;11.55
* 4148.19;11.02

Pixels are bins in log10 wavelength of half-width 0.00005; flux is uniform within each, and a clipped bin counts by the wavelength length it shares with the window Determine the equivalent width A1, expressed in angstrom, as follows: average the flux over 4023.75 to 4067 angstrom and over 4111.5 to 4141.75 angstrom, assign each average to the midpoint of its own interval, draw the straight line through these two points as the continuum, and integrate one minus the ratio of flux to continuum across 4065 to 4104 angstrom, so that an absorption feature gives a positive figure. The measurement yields 2.1 angstrom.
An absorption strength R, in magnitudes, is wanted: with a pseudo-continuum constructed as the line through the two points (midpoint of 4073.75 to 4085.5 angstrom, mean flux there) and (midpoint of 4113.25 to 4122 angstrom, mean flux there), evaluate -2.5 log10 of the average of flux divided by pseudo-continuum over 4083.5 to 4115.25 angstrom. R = 0.14 mag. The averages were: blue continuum 10.5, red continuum 9.98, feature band 9.02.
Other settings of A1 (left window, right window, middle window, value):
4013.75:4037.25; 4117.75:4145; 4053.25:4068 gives 0.5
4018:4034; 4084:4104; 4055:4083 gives -2.2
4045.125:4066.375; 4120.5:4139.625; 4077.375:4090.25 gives 0.2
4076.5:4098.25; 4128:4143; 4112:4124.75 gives -0.3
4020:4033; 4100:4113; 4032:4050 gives -0.8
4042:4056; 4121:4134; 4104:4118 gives 2.1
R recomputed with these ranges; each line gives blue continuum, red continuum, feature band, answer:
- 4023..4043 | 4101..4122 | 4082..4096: 0.03 mag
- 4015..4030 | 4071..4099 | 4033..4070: -0.03 mag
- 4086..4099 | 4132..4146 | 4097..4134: 0.02 mag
